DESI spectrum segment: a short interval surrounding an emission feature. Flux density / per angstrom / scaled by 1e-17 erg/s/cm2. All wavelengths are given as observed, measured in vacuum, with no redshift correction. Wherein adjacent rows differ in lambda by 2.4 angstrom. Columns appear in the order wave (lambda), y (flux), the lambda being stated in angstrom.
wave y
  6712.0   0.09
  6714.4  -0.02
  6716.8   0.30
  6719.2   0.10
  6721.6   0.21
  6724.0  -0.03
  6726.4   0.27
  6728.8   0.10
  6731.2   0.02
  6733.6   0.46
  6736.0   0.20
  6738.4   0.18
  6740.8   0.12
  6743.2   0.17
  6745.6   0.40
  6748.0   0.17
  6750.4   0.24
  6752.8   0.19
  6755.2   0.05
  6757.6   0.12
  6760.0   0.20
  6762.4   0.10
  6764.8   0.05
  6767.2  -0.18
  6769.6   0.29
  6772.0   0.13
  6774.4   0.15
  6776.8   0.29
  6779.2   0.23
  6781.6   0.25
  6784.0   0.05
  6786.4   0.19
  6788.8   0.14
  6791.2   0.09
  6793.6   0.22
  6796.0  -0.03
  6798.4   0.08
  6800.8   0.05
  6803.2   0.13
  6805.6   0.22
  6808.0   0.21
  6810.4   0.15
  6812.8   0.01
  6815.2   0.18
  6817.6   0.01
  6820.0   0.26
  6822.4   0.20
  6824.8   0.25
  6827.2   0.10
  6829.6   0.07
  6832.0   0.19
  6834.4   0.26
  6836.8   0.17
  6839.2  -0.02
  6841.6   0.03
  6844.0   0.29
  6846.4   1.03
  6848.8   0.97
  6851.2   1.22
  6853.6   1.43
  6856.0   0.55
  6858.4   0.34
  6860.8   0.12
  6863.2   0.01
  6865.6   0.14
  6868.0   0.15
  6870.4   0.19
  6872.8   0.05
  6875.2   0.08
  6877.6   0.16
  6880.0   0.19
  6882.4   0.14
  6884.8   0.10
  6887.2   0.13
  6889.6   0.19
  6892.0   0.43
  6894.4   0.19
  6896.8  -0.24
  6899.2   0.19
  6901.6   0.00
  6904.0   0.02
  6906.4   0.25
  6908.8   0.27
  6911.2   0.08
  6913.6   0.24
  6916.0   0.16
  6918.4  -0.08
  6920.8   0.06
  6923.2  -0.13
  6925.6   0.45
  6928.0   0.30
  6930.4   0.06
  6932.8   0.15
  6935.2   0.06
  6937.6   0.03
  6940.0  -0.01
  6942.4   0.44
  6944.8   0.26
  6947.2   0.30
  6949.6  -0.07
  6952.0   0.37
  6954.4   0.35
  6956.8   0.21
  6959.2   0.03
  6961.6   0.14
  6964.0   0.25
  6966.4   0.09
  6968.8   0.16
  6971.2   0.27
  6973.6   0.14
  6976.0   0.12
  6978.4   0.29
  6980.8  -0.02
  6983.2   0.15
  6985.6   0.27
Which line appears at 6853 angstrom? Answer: [O II] 3727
